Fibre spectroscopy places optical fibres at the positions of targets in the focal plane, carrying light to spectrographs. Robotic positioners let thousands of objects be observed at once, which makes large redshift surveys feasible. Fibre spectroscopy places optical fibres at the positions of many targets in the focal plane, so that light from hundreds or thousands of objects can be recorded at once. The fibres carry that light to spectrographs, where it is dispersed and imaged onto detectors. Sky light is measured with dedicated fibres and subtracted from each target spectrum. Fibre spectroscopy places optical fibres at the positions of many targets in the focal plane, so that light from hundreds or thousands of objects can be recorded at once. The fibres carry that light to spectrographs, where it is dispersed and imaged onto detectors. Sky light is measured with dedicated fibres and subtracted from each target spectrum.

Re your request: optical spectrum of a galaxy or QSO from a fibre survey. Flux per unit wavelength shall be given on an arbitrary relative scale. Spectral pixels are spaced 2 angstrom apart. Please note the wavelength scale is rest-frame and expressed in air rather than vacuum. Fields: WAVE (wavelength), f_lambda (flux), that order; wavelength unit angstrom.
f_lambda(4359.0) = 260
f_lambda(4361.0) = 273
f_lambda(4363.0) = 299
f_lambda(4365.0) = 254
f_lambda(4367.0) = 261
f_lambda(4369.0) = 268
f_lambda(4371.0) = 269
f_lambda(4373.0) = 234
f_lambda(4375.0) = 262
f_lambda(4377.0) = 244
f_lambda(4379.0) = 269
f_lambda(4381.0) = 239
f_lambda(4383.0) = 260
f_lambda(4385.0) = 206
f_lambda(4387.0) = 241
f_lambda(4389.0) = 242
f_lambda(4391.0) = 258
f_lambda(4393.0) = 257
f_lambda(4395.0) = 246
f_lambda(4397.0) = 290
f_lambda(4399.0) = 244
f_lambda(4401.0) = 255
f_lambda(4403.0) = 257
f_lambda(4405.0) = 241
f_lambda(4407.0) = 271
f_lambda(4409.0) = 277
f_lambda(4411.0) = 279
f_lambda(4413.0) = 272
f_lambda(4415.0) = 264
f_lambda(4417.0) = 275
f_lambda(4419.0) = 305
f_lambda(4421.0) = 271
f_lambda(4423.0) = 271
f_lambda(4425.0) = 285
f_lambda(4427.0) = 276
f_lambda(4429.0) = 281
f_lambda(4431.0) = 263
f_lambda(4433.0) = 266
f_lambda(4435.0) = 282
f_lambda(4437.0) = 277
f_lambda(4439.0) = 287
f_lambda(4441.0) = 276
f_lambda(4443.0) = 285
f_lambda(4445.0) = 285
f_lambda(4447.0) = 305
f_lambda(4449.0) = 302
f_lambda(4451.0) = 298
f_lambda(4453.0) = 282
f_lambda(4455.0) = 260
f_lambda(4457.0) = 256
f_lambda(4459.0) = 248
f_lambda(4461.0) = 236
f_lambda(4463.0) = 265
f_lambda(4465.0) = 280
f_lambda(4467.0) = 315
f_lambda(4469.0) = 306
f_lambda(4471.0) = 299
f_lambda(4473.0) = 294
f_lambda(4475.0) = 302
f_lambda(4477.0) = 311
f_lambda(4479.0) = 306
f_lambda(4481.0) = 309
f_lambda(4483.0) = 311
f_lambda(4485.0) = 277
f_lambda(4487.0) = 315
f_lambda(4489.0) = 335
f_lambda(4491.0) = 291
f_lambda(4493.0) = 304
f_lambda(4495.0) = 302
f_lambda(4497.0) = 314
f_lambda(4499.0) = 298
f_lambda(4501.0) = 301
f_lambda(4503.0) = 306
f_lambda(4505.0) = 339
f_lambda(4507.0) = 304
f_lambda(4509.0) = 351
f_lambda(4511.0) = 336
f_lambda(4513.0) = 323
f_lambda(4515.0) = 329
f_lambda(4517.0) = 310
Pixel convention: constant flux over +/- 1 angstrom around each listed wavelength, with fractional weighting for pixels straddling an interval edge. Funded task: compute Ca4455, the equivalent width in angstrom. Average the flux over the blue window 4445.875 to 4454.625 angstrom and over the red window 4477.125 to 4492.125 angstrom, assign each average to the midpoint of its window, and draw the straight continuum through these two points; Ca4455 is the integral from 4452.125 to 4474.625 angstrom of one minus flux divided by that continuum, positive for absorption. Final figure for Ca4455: 1.6 angstrom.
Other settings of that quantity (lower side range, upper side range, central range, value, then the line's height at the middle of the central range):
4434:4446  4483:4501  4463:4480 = -0.21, 296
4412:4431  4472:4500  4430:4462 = 1.33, 288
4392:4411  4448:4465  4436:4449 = -0.98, 267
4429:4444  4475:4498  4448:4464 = 1.10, 288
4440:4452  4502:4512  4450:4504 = 2.89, 310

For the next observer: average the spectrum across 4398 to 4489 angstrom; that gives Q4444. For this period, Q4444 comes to 281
